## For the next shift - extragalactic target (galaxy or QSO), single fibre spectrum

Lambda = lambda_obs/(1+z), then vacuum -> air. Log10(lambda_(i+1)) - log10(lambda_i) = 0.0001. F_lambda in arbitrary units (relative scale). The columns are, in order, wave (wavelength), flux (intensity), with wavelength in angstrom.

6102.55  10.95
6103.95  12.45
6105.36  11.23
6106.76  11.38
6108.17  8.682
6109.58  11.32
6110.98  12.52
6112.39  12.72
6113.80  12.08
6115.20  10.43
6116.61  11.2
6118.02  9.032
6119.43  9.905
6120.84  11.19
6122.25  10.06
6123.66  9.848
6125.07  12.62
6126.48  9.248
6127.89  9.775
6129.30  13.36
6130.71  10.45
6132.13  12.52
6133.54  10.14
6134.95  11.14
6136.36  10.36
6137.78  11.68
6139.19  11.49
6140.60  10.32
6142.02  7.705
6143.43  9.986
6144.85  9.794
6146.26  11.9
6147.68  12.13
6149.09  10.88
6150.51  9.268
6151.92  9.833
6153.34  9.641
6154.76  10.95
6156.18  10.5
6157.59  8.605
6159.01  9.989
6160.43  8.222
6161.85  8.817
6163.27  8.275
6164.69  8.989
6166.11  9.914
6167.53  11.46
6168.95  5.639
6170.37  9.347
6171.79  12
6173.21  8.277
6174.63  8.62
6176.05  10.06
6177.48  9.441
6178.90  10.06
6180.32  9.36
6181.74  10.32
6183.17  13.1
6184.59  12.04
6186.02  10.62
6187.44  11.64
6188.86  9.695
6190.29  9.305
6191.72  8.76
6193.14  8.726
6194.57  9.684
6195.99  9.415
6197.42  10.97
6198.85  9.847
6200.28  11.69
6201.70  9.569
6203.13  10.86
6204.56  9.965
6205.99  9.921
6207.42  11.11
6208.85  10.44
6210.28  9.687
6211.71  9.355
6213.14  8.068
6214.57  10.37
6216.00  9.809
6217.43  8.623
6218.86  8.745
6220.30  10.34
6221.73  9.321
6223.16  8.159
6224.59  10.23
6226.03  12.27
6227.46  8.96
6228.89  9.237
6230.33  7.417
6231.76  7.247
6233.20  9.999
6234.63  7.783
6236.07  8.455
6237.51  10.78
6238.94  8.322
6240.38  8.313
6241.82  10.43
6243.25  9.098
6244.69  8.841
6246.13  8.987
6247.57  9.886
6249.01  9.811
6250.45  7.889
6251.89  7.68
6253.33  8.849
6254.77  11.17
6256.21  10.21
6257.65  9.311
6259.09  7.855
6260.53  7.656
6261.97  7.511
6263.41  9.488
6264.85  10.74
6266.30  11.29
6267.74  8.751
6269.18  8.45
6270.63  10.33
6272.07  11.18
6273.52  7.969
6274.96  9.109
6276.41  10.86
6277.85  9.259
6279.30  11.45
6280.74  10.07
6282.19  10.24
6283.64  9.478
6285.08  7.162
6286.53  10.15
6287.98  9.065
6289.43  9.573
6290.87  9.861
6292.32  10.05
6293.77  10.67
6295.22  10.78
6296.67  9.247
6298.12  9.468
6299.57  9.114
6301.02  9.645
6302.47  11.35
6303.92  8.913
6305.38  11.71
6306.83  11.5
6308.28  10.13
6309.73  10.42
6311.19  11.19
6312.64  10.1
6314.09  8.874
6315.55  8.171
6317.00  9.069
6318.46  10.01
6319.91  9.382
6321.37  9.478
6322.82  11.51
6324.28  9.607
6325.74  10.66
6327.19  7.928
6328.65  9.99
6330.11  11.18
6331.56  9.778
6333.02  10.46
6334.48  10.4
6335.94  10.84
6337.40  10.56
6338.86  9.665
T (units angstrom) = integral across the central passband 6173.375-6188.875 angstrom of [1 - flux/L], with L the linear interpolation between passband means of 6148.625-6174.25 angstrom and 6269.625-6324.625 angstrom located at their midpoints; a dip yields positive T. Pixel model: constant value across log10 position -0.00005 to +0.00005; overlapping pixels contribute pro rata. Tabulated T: -1.5 angstrom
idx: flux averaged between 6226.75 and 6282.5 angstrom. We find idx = 9.25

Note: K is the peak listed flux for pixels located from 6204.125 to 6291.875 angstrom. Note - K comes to 12.27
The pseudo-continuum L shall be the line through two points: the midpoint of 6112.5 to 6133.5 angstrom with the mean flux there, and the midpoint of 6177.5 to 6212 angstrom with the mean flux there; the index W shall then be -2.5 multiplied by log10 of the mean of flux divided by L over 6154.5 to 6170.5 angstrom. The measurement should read 0.15 mag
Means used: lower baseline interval 10.9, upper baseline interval 10.3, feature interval 9.17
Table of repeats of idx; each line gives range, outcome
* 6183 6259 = 9.6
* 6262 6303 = 9.77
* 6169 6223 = 9.91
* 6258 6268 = 9.07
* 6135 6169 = 9.95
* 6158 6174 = 9.16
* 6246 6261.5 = 9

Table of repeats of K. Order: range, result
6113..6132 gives 13.36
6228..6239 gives 10.78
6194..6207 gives 11.69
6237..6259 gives 11.17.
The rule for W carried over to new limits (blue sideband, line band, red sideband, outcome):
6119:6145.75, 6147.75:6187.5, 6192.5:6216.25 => 0.048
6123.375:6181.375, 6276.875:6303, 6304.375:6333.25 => 0.025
